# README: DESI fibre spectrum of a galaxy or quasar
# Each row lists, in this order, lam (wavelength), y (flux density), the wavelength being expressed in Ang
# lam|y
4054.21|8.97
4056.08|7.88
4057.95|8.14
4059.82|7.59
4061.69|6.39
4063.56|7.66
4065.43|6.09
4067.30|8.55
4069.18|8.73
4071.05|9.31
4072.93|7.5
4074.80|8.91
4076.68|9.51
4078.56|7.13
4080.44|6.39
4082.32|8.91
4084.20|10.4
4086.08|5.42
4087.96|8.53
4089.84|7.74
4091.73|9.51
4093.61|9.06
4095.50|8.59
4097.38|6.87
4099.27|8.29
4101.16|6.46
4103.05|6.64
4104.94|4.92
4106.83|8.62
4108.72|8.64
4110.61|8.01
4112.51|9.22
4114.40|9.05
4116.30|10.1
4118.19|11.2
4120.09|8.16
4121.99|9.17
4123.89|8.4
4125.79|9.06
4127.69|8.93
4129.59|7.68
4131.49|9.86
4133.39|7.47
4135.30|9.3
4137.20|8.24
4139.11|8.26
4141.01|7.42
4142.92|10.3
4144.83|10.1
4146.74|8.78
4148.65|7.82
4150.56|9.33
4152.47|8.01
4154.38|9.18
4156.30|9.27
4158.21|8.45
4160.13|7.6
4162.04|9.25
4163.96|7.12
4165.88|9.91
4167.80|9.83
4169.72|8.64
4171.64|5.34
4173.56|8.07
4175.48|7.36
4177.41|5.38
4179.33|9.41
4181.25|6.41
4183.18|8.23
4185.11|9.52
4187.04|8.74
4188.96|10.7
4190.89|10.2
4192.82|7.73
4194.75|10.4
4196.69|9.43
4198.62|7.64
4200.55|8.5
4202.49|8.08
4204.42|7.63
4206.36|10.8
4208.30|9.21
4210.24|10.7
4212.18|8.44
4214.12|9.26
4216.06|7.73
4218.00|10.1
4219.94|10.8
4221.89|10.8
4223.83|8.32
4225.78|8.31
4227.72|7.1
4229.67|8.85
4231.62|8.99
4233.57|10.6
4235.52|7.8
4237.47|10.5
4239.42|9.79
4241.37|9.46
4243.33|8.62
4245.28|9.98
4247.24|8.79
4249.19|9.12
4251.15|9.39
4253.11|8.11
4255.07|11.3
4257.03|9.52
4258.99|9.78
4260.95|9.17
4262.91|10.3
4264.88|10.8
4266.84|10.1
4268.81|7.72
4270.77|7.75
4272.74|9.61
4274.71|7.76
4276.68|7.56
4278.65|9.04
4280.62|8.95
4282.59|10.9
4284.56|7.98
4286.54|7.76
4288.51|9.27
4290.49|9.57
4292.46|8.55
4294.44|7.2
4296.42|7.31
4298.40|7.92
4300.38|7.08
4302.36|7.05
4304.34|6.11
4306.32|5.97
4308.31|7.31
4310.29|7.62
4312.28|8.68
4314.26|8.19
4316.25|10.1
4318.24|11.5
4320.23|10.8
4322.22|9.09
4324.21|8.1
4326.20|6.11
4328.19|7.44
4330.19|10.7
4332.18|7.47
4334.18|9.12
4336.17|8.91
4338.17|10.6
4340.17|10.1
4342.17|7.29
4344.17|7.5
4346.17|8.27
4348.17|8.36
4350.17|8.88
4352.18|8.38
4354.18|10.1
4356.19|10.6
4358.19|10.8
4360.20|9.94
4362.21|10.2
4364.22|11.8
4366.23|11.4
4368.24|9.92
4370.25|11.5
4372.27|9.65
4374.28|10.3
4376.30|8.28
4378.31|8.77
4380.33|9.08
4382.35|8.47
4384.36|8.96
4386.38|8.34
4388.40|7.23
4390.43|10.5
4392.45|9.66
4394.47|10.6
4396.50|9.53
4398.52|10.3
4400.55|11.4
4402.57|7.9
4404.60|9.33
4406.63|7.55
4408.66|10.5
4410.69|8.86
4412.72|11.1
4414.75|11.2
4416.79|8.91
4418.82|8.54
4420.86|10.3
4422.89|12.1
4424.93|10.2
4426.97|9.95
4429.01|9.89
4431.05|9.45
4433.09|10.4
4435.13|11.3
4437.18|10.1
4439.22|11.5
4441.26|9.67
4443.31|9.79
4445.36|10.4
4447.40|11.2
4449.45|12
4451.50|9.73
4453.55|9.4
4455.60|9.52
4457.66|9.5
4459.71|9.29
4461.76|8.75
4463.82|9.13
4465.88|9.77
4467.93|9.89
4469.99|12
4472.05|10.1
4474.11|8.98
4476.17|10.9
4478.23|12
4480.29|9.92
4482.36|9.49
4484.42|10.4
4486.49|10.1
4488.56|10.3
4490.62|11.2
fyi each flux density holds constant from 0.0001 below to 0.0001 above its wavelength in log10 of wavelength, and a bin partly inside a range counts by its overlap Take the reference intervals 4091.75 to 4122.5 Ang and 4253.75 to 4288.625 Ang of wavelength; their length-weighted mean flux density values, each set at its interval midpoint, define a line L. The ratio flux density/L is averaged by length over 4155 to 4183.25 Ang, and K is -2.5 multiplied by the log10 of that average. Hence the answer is 0.08 mag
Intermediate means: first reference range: 8.34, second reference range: 9.17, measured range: 8.02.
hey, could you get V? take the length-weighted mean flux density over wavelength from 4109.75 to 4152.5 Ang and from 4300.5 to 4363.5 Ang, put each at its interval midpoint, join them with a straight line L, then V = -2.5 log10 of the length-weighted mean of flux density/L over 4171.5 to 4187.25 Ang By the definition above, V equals 0.16 mag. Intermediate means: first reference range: 8.88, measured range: 7.67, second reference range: 8.75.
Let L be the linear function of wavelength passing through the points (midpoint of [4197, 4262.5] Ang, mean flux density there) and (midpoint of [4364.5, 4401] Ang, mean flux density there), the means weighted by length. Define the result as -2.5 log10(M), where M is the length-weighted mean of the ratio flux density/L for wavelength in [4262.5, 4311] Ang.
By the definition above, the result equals 0.137 mag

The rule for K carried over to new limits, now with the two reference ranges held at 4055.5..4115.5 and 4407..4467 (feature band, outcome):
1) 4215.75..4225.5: -0.10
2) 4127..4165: -0.04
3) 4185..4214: -0.06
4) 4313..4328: 0.04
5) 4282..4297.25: 0.08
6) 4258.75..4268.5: -0.10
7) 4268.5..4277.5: 0.12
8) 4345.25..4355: 0.09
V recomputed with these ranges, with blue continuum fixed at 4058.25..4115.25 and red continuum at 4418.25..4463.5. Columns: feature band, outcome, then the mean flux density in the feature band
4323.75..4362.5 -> 0.07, 8.93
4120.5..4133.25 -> -0.07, 8.74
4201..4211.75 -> -0.06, 9.2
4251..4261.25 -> -0.07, 9.58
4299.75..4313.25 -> 0.29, 7.12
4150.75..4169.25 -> -0.04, 8.76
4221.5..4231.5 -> 0.03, 8.58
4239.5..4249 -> -0.04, 9.26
